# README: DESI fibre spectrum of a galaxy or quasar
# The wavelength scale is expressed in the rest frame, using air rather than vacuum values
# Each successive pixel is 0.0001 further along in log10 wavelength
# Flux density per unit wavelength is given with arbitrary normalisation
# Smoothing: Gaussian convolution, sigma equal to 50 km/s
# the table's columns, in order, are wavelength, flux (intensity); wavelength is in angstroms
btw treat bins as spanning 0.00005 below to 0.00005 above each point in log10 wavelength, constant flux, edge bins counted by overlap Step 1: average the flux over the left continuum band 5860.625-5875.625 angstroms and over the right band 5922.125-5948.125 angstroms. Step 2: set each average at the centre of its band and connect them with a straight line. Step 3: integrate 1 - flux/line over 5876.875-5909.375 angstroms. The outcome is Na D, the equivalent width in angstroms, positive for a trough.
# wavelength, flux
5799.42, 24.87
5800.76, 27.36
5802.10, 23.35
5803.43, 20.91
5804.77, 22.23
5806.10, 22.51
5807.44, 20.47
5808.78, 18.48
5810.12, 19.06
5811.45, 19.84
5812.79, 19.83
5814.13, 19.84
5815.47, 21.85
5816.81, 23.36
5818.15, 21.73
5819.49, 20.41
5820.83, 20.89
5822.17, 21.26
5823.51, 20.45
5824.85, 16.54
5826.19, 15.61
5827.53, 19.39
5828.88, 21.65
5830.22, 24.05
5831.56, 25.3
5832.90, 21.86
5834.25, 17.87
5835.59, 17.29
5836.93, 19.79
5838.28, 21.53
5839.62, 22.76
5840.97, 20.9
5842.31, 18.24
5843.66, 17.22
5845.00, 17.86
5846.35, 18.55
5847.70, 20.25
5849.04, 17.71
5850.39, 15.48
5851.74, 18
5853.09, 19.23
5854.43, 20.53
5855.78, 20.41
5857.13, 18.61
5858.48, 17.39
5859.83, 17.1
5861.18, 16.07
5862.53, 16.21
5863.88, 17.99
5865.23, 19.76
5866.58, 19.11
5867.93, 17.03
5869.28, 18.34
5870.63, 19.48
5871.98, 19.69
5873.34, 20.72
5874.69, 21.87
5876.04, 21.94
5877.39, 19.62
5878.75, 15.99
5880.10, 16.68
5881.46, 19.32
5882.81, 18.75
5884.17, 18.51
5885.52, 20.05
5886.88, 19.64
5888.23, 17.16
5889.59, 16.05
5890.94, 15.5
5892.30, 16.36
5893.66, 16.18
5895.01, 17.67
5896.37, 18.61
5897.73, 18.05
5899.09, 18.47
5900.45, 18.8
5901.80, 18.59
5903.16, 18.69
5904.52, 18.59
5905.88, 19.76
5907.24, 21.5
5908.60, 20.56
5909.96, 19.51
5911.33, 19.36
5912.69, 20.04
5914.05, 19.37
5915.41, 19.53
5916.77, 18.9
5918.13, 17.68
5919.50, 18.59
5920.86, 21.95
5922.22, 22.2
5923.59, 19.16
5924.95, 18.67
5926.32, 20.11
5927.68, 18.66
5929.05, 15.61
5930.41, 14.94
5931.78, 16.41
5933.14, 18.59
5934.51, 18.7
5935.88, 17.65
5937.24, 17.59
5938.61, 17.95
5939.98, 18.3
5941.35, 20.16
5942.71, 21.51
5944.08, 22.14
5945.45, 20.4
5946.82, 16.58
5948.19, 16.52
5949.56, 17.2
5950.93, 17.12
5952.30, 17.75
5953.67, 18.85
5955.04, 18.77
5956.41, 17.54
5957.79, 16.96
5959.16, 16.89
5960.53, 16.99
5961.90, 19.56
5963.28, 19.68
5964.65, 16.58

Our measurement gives 0.76 angstroms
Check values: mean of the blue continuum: 18.8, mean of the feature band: 18.3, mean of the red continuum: 18.6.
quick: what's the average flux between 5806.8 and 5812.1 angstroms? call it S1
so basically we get 19.5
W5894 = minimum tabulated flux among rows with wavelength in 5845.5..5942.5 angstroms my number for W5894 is 14.94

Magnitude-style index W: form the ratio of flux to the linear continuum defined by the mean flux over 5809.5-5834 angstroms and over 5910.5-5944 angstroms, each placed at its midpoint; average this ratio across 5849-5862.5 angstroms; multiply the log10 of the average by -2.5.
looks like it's 0.12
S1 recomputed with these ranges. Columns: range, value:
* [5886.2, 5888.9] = 18.4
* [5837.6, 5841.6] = 21.7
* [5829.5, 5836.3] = 21.3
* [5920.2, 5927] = 20.4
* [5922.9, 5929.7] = 18.4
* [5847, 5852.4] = 17.9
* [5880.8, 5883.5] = 19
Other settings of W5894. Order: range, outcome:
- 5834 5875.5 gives 15.48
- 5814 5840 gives 15.61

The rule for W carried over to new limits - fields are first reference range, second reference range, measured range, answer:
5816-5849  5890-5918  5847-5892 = 0.05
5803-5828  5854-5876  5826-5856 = -0.01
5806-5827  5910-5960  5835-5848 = 0.02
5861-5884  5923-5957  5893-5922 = -0.03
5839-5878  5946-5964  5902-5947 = -0.06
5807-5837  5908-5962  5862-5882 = 0.04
